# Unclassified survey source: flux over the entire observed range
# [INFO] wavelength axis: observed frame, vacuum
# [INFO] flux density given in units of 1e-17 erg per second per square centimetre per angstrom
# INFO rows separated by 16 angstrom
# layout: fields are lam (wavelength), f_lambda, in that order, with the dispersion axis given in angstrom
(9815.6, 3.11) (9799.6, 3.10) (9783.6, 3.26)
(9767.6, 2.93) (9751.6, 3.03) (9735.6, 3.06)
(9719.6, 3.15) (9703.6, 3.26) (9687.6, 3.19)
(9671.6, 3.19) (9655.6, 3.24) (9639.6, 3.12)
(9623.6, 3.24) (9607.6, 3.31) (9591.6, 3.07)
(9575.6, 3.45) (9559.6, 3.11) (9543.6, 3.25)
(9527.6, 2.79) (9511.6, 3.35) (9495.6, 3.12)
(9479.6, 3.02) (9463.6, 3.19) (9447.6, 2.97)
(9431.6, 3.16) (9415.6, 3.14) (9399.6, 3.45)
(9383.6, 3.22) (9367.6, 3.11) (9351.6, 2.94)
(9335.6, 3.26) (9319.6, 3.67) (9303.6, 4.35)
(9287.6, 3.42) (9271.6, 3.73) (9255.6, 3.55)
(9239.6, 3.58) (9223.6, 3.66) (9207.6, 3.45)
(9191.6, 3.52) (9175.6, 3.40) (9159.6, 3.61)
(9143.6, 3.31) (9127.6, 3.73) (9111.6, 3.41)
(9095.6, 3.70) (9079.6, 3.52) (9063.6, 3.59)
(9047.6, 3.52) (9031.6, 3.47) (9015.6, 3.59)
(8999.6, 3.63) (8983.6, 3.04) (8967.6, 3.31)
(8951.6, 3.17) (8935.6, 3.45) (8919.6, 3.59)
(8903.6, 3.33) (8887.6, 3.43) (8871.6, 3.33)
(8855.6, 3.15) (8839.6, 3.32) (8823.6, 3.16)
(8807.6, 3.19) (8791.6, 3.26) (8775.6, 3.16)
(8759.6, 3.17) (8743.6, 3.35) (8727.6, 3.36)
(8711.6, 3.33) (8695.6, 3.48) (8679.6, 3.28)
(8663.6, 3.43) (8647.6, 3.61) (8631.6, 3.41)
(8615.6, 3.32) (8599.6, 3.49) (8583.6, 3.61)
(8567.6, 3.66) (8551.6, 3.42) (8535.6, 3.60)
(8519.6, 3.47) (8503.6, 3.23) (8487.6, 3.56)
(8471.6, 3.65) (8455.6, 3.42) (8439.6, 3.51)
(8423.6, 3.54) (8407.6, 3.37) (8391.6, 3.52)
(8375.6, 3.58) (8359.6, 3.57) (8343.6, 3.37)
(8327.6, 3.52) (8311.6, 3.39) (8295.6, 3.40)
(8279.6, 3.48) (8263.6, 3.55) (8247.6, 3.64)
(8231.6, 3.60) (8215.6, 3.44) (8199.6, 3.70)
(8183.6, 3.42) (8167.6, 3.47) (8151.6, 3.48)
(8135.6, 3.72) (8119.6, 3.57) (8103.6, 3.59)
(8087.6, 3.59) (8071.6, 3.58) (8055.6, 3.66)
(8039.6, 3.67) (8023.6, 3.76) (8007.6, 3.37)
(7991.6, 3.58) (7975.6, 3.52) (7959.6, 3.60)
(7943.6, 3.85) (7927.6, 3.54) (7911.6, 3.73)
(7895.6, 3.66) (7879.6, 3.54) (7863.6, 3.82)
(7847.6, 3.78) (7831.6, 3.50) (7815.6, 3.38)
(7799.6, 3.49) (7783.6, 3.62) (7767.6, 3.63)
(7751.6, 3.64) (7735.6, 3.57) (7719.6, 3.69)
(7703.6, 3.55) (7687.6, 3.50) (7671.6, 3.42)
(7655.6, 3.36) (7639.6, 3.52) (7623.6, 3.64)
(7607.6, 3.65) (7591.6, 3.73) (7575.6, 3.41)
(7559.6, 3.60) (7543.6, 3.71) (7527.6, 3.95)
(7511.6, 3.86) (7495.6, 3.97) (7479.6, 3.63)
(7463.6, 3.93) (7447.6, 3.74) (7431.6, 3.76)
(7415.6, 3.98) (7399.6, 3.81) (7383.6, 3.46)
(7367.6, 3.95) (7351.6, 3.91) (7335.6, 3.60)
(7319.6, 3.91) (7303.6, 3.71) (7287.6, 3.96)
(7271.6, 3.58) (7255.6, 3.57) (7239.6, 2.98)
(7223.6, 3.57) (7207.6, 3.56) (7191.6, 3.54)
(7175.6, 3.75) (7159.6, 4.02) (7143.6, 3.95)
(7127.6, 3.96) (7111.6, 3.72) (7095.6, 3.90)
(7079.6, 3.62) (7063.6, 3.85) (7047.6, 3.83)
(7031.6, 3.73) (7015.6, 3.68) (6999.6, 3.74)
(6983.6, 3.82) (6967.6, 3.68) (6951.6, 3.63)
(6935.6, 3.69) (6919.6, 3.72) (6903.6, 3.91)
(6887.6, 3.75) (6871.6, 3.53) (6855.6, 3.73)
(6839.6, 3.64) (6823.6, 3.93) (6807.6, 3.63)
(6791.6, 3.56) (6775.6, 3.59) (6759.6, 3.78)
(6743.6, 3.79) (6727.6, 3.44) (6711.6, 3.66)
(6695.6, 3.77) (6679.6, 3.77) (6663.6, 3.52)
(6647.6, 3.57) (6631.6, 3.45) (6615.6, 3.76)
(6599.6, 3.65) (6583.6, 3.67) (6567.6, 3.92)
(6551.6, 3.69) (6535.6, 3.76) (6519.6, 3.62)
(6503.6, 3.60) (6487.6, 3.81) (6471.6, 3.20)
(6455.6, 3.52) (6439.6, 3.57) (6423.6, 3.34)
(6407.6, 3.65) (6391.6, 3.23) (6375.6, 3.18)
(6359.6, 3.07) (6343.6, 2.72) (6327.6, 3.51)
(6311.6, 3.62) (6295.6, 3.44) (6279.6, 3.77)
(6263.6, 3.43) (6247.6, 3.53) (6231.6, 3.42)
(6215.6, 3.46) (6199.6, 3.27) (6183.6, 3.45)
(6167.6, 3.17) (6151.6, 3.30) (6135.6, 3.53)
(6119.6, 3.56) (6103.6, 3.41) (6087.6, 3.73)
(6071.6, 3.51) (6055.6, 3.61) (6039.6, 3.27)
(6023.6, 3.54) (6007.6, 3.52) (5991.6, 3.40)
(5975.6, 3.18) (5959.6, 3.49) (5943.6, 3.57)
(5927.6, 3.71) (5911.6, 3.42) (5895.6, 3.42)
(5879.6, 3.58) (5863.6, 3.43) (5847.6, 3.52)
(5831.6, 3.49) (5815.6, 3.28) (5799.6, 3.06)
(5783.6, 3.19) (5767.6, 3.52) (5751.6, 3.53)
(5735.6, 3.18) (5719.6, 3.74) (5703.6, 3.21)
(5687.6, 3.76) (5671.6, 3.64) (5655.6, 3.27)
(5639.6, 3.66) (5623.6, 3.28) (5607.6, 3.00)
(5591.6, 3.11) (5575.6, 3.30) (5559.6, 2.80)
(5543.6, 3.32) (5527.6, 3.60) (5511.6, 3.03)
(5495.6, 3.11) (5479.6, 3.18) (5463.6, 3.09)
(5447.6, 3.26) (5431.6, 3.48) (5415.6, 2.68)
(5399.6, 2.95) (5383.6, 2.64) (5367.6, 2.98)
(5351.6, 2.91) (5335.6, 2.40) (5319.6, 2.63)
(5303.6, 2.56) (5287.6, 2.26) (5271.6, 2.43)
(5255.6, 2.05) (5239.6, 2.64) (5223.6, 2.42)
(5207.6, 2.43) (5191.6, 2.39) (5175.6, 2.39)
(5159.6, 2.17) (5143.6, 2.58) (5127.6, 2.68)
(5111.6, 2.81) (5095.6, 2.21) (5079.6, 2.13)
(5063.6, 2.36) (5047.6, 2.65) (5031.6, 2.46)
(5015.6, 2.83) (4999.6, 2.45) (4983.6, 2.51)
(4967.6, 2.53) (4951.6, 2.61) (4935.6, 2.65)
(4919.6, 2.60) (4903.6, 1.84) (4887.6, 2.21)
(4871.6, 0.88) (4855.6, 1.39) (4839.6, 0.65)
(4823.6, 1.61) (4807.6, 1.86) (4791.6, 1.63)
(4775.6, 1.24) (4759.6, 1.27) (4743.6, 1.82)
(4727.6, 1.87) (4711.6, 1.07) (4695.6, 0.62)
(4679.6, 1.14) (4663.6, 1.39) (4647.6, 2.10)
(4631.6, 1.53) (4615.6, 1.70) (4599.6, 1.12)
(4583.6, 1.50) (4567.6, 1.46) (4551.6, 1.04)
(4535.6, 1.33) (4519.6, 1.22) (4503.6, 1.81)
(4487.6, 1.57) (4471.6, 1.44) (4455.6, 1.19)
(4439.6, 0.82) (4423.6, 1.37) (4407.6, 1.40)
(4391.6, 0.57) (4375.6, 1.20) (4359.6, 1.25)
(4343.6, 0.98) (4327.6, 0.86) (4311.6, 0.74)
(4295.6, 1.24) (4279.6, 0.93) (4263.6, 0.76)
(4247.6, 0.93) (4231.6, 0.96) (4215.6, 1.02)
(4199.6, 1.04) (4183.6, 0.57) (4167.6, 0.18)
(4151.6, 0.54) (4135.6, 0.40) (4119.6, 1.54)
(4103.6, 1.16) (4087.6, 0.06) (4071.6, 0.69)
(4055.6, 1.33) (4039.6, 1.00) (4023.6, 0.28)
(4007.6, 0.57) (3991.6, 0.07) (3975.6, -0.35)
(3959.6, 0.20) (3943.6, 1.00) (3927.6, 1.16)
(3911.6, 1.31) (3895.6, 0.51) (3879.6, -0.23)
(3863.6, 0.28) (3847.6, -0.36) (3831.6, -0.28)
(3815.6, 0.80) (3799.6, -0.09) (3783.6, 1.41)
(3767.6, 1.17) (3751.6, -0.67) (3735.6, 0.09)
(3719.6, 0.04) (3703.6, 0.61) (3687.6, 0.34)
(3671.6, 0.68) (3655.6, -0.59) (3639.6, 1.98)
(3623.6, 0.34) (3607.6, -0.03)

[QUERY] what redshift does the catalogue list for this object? 0.228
